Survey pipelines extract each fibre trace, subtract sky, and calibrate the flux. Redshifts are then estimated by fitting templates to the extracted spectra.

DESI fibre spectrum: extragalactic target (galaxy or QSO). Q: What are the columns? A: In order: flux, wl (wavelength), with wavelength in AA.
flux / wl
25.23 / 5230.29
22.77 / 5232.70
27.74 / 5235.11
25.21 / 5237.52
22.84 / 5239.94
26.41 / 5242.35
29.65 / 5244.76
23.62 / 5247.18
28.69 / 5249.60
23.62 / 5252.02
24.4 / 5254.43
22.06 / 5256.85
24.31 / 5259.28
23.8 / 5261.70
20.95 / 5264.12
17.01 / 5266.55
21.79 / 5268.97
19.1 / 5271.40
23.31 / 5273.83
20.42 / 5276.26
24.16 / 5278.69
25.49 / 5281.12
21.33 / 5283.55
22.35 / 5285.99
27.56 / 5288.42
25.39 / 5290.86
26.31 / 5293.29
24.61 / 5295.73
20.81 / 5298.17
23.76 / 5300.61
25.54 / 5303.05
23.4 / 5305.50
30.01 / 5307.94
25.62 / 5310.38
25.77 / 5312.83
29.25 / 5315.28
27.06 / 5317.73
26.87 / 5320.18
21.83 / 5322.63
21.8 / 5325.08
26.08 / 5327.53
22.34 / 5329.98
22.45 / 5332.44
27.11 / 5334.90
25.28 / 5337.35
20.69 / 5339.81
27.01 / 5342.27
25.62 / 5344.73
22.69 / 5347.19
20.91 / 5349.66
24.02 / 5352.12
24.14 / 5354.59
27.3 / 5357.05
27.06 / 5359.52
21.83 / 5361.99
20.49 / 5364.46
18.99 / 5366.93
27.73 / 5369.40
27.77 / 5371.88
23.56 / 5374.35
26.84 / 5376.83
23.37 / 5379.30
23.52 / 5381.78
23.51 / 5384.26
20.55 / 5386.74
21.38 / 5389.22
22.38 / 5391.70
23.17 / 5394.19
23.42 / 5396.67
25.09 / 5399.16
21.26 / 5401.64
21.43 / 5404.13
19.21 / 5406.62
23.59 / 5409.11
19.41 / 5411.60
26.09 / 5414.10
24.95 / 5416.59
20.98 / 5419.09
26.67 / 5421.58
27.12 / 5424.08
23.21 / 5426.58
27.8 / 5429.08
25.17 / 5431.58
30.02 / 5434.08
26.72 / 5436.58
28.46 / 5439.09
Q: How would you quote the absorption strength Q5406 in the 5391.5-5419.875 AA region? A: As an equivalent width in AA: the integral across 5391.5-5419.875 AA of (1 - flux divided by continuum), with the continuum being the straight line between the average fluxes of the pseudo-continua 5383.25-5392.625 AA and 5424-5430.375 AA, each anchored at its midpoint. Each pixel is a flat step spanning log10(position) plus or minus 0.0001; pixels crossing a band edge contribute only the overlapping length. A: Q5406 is 1.2 AA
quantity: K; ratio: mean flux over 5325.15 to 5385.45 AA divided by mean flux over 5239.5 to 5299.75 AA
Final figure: 1.02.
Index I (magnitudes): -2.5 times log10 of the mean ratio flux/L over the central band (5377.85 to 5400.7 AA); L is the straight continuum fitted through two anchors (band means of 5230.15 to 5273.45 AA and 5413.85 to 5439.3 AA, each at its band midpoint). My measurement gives 0.12 mag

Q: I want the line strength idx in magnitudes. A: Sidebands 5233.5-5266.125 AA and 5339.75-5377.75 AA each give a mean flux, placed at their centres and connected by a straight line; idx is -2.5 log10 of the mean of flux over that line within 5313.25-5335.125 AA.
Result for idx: -0.02 mag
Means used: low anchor 24.6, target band 24.9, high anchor 24.2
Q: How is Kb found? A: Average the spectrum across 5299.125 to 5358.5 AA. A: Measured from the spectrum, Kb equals 24.8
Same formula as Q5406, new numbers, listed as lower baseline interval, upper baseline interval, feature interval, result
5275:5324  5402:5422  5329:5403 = -0.67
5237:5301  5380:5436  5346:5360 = -0.33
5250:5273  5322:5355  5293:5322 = -3.20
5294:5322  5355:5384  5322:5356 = 1.67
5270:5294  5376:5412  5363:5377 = -0.76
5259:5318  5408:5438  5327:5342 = 0.16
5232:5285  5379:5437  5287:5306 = -0.87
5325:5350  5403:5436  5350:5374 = -0.10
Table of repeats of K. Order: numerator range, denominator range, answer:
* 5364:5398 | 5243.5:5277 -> 1.01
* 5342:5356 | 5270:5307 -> 1.01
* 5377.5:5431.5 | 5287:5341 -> 0.93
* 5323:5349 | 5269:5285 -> 1.08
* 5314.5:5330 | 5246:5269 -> 1.09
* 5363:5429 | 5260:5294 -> 1.03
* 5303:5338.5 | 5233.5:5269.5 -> 1.05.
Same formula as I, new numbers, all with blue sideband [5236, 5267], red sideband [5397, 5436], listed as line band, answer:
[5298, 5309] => -0.03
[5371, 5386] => -0.02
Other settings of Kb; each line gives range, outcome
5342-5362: 24.6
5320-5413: 23.4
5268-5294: 23.3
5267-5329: 24.3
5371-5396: 23.5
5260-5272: 20.8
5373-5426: 23.2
